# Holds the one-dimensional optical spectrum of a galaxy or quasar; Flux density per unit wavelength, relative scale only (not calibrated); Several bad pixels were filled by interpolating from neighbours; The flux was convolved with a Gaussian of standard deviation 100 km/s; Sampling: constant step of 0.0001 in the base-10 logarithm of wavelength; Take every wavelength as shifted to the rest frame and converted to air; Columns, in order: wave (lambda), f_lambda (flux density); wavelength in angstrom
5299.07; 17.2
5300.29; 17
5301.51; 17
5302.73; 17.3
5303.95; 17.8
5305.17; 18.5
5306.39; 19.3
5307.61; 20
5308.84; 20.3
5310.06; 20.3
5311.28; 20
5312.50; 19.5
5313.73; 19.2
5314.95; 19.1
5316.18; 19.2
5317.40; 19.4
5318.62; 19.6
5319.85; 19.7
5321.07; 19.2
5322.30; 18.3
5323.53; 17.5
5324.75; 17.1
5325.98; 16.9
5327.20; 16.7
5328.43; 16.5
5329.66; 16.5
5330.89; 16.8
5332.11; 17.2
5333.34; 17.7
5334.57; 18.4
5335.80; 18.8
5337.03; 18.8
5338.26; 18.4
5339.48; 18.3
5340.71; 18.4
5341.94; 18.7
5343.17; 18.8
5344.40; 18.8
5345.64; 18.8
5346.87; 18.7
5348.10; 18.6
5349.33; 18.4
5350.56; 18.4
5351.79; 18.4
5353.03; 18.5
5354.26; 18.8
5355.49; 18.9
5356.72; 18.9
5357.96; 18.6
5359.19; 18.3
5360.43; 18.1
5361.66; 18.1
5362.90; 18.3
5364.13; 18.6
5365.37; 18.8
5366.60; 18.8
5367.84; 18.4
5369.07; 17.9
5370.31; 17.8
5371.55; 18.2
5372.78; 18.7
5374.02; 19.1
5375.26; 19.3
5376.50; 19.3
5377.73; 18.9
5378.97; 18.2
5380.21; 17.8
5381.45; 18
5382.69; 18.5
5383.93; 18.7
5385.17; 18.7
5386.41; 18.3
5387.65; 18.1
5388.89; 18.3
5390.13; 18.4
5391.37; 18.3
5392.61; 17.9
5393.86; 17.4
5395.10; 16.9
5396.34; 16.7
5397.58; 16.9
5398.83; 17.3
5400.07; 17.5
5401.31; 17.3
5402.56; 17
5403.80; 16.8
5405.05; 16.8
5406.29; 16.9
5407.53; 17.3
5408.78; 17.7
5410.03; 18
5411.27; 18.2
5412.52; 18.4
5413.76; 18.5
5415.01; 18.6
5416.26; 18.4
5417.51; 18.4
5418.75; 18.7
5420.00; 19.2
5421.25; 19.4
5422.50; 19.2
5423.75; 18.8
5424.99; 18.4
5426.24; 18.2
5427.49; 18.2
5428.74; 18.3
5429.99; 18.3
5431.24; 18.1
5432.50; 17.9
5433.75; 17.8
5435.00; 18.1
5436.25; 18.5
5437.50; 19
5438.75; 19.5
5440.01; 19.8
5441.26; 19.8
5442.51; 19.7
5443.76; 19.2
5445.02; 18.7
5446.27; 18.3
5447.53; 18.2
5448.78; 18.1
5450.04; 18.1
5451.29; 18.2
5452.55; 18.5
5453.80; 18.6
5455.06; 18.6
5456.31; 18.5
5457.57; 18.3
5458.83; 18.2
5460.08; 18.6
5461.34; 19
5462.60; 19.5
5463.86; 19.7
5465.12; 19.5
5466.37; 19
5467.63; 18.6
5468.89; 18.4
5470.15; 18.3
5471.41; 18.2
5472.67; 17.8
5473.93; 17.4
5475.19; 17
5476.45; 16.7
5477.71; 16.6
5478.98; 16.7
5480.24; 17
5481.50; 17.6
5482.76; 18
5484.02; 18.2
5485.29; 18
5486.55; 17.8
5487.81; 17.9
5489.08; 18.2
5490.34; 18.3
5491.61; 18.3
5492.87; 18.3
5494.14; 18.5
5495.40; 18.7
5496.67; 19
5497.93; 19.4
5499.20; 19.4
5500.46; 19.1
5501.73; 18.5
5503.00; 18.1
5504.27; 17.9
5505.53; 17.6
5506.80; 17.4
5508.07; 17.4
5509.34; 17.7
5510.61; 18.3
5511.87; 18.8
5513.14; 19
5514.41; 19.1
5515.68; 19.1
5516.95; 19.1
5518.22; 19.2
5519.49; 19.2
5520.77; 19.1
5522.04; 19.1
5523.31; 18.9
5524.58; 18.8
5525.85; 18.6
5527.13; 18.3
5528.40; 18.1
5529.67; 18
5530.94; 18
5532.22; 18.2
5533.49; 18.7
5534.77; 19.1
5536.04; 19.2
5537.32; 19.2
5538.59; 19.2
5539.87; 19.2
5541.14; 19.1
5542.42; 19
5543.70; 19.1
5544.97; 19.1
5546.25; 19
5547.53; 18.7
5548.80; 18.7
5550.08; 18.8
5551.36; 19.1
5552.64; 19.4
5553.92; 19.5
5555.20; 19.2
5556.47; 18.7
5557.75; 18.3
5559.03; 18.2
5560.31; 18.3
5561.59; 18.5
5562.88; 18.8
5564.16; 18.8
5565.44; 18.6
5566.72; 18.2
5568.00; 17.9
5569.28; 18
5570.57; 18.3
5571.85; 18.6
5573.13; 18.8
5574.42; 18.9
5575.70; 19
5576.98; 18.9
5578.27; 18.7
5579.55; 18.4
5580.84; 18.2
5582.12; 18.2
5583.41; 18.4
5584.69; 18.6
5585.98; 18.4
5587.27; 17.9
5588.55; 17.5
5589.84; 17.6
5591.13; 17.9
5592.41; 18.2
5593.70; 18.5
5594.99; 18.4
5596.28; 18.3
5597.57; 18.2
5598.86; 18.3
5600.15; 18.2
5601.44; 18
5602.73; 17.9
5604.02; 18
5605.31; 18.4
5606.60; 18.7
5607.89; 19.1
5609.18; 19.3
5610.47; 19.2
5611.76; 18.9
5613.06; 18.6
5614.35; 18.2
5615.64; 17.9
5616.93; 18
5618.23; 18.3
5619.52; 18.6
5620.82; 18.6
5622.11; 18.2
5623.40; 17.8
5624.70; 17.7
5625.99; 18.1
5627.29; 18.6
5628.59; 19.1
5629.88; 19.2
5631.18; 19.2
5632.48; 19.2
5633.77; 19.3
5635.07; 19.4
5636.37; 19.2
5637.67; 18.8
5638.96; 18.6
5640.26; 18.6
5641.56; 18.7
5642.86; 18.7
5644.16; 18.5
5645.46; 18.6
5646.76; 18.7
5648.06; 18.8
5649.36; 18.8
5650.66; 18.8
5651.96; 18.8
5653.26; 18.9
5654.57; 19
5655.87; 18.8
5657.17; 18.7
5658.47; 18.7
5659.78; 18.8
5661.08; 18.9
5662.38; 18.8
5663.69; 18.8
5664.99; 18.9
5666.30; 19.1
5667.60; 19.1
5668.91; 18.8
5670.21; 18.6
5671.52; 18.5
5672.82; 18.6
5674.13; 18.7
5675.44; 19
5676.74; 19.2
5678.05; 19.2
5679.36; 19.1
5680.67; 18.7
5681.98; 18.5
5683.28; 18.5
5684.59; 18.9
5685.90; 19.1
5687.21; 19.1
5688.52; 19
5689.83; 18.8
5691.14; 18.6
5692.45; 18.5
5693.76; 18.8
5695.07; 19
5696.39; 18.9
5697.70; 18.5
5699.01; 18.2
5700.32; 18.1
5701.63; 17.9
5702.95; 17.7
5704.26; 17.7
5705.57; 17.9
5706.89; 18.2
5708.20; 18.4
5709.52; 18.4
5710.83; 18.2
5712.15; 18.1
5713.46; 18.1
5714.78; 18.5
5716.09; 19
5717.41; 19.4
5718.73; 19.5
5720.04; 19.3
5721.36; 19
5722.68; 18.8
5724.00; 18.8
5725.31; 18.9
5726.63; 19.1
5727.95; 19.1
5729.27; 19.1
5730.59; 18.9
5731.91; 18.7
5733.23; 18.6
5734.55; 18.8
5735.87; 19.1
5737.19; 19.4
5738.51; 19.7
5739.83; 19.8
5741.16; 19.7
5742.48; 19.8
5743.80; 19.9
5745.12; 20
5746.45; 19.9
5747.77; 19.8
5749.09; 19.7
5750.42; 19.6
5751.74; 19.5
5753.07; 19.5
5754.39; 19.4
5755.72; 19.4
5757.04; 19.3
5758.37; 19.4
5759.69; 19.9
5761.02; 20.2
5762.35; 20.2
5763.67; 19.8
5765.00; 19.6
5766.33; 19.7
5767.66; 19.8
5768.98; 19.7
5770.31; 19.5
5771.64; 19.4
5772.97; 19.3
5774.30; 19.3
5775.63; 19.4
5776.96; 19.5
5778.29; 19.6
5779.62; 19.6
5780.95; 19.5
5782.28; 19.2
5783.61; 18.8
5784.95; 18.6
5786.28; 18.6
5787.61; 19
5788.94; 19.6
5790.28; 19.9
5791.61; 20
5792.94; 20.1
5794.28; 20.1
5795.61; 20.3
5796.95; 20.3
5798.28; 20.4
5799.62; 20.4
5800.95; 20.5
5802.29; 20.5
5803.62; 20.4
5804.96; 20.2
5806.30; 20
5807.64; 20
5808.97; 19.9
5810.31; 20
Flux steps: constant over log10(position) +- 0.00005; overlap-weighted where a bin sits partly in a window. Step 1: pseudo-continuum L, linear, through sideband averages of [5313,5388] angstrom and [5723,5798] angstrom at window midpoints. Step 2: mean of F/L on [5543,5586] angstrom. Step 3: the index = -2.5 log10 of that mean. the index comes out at 0.02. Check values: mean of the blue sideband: 18.4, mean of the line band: 18.7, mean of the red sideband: 19.5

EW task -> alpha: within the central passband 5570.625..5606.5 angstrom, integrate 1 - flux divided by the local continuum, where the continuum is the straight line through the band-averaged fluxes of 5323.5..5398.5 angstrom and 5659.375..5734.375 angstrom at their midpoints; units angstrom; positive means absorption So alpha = 0.4 angstrom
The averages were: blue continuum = 18.2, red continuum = 18.7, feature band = 18.3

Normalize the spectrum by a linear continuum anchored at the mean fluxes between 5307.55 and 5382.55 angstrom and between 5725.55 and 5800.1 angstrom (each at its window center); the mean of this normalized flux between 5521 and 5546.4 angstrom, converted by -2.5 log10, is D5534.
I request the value 0.01 mag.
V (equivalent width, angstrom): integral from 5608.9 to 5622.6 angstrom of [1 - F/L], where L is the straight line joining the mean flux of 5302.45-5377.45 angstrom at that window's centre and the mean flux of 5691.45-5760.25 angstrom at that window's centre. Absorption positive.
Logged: 0.2 angstrom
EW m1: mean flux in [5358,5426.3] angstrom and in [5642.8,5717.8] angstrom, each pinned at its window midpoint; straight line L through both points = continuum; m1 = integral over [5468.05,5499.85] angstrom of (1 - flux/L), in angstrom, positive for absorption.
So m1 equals 0.6 angstrom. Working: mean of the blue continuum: 18.2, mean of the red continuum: 18.7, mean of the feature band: 18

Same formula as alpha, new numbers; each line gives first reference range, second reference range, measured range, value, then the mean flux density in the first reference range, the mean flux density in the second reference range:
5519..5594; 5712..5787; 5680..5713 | 1.2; 18.6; 19.3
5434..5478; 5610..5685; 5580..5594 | 0.4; 18.5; 18.7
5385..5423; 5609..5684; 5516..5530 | -0.4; 17.9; 18.7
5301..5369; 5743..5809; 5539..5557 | 0.0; 18.5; 19.7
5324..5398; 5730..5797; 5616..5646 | 0.7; 18.2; 19.5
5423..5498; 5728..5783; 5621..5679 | 1.0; 18.4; 19.5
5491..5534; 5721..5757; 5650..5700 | 0.8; 18.6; 19.3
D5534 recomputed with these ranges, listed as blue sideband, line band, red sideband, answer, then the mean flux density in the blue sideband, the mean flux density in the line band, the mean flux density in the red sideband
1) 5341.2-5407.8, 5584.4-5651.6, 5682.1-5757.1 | 0.01 mag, 18.2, 18.5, 18.9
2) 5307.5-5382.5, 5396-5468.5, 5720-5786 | 0.02 mag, 18.5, 18.4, 19.4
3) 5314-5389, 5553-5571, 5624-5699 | 0.01 mag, 18.4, 18.5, 18.8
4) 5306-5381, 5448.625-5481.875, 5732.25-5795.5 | 0.04 mag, 18.5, 18.2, 19.5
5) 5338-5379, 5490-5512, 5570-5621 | 0.01 mag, 18.6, 18.4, 18.4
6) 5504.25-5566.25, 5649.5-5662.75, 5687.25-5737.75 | -0.01 mag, 18.7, 18.8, 18.7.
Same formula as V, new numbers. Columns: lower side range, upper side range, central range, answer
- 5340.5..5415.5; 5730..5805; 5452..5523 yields 0.89 angstrom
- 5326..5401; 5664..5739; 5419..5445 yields -0.66 angstrom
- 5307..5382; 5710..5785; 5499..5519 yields 0.41 angstrom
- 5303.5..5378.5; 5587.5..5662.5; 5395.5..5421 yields 1.10 angstrom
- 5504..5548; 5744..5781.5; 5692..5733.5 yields 1.76 angstrom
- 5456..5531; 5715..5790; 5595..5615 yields 0.33 angstrom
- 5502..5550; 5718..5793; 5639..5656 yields 0.29 angstrom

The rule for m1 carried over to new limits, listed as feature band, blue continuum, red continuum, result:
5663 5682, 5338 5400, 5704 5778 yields 0.21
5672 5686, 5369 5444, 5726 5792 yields 0.24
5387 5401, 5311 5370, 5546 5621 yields 0.62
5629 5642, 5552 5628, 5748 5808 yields -0.20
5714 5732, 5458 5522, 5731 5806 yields 0.39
